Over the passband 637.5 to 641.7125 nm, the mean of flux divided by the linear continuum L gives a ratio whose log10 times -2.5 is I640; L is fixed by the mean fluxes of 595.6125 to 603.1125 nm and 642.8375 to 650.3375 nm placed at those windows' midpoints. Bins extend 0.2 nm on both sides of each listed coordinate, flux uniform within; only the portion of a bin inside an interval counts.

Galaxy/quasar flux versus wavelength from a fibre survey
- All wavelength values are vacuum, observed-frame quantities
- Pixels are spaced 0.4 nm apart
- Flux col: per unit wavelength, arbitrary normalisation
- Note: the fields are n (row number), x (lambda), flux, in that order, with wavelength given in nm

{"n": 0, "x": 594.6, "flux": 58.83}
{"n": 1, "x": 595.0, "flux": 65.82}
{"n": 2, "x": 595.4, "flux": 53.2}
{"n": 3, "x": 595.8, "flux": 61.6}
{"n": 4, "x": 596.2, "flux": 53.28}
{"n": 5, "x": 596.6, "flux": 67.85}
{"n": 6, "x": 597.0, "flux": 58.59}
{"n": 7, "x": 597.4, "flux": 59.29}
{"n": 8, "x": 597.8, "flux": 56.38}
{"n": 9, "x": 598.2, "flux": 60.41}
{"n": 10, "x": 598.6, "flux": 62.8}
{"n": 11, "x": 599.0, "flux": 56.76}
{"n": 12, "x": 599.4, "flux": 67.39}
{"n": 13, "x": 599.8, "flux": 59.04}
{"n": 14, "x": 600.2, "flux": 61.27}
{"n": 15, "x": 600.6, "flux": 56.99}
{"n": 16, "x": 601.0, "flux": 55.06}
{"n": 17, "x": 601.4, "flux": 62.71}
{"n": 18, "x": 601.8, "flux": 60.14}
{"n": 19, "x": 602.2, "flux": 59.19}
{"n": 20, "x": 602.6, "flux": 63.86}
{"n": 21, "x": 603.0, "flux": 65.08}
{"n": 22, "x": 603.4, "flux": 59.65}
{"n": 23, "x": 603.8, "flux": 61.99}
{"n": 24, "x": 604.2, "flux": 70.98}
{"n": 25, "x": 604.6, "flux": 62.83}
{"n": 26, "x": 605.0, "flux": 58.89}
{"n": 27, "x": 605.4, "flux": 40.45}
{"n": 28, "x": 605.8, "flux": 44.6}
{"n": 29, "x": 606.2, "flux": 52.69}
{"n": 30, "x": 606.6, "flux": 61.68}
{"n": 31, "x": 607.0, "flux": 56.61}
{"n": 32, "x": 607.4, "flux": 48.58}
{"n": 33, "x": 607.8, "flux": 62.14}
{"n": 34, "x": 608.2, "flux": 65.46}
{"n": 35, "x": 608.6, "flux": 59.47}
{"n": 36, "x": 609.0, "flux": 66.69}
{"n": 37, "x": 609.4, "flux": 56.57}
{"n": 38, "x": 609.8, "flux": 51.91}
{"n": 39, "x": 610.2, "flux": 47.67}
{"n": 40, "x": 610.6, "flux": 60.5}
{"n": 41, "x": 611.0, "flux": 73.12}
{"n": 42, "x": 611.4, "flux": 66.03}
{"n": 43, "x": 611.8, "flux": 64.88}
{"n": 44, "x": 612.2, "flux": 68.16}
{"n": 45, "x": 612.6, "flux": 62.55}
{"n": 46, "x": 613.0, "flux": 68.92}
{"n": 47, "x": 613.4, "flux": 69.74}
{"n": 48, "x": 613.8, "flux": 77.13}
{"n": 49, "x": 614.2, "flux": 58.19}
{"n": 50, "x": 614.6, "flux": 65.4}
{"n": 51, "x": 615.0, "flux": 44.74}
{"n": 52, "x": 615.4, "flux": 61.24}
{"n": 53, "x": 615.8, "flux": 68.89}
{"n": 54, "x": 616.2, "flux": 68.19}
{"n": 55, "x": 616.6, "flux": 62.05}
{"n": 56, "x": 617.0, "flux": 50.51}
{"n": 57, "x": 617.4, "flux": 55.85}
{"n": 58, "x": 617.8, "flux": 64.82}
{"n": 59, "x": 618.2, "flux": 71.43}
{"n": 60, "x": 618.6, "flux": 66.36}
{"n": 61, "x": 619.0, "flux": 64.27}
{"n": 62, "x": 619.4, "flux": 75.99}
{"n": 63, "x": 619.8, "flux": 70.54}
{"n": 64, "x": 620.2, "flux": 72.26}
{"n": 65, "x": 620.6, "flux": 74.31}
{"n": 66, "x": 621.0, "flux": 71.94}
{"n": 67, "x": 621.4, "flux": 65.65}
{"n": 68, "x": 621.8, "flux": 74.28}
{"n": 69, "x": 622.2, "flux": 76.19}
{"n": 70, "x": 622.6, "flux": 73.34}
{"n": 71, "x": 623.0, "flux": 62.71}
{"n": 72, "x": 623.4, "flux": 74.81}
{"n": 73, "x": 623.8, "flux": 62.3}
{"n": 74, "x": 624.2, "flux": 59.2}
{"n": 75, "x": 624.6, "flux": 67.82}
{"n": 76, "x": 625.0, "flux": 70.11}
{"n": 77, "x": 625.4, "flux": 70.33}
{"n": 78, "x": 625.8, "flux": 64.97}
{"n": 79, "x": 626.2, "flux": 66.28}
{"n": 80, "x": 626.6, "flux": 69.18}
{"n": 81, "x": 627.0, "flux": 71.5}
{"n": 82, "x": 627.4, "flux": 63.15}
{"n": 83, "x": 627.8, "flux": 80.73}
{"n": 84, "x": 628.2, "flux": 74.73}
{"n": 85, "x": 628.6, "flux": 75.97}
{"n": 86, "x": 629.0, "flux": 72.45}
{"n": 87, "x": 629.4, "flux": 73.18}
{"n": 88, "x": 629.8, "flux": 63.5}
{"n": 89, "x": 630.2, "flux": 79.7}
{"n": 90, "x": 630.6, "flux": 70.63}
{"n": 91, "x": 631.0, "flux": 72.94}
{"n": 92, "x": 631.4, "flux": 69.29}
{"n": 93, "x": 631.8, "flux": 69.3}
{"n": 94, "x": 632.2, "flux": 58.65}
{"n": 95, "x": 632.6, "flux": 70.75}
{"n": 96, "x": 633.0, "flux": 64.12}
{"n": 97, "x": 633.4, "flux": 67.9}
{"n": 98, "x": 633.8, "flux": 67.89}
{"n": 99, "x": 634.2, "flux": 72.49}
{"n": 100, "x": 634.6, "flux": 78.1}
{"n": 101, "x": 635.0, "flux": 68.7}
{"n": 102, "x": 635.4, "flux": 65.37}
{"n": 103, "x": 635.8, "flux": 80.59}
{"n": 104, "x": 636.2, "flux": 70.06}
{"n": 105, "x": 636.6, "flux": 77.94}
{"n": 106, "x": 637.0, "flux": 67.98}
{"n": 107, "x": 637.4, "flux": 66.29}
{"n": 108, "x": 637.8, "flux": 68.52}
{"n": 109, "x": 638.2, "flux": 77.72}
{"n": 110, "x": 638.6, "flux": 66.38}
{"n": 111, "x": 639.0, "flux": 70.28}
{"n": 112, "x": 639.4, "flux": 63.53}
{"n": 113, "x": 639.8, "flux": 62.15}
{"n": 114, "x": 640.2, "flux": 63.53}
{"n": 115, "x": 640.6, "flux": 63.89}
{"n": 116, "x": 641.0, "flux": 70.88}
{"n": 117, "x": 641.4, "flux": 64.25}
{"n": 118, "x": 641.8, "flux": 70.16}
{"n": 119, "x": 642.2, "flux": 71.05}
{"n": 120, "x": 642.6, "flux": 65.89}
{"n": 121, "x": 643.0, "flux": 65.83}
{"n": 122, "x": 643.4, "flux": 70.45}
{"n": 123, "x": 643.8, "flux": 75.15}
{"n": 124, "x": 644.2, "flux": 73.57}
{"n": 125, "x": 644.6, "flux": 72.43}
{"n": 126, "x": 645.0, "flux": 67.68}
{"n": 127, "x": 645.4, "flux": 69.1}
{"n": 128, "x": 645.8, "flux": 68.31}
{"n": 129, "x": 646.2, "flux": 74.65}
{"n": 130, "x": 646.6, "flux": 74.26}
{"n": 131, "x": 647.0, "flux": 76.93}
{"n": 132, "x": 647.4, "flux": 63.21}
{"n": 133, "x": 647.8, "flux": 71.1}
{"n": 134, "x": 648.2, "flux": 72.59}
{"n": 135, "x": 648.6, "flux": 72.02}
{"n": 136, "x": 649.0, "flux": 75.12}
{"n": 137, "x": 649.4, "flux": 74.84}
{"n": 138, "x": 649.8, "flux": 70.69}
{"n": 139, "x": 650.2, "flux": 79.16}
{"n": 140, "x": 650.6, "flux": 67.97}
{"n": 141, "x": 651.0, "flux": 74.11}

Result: 0.048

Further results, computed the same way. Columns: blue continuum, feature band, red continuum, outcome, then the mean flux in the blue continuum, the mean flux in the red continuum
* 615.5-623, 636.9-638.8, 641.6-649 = 0.01 mag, 67.9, 70.9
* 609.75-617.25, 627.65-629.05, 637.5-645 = -0.16 mag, 62.8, 68.6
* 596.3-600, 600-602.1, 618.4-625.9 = 0.05 mag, 60.7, 69.4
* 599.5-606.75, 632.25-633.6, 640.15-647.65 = 0.00 mag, 58.8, 69.7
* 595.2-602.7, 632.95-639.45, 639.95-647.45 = -0.04 mag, 59.7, 69.6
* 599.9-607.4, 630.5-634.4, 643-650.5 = -0.01 mag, 58.3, 72.1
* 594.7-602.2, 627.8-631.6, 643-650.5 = -0.08 mag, 59.9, 72.1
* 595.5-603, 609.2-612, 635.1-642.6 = 0.05 mag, 60.2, 68.8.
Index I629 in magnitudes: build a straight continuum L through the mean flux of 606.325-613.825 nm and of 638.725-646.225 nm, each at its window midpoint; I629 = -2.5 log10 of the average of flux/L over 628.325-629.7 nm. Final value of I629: -0.12 mag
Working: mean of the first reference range 62.1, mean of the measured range 73.2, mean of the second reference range 68.4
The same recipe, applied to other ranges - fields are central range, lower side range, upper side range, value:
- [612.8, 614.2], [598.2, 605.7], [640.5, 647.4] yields -0.12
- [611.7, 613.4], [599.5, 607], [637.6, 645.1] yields -0.09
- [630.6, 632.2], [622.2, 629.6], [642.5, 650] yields 0.02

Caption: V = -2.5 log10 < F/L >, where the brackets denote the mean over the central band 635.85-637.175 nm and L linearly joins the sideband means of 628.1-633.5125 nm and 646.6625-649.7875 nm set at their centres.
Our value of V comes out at -0.03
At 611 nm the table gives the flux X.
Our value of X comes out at 73.12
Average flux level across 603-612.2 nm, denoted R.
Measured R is 59.1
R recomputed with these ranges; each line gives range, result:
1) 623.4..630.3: 69.7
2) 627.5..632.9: 71.4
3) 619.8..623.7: 71.4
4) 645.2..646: 68.7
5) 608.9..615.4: 62.5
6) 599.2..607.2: 59.1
